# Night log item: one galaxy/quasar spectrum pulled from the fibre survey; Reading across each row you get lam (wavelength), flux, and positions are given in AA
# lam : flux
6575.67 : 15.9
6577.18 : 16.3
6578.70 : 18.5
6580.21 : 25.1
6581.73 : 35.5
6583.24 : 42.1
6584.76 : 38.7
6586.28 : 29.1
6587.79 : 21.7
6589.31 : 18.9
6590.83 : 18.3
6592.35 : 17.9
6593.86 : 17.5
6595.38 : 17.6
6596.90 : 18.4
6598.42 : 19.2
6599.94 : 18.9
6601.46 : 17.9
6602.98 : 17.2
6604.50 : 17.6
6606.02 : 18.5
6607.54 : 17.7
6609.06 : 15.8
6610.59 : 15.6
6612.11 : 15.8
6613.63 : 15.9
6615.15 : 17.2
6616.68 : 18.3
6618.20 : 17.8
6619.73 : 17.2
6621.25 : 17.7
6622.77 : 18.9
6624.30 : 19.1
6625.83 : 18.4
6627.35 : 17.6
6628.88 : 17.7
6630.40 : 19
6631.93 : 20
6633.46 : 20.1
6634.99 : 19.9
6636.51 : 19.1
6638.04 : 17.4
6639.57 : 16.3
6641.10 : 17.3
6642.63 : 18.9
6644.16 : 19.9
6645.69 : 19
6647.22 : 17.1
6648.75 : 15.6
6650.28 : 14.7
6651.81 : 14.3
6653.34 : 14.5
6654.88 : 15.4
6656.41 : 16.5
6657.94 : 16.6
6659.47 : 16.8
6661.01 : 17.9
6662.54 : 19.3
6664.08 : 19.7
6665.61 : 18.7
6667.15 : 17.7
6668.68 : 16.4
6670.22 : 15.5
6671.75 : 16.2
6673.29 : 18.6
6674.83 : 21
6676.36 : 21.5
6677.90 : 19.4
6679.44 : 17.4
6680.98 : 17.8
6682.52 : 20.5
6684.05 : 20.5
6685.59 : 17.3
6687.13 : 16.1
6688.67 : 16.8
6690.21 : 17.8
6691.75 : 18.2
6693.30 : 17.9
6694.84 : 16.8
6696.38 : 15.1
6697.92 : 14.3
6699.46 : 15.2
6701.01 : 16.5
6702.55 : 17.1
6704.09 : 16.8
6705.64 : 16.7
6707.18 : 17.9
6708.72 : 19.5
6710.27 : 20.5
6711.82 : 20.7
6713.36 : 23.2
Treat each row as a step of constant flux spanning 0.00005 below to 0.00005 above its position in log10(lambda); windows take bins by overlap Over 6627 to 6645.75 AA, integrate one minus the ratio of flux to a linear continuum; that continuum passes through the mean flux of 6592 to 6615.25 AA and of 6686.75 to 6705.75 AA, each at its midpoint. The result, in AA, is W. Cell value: -1.67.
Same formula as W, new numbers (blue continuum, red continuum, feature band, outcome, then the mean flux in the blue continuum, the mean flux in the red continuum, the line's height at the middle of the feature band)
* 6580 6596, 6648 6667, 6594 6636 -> 7.8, 25.8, 16.7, 22.2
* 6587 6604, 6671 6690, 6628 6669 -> 2.0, 18.5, 18.6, 18.5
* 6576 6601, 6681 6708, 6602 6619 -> 3.8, 23.2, 17.2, 21.9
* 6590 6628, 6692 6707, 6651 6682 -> -1.3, 17.7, 16.4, 16.9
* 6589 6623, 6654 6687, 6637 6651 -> 0.4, 17.6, 18.1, 17.9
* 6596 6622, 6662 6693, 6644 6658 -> 1.4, 17.5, 18.3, 18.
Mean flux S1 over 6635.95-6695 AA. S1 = 17.7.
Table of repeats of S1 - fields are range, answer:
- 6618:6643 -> 18.4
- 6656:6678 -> 18.1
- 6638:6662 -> 16.8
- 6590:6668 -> 17.7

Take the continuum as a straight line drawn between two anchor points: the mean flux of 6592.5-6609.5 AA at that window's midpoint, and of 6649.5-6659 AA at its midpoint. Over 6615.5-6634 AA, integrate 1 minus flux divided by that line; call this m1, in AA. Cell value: -1.8 AA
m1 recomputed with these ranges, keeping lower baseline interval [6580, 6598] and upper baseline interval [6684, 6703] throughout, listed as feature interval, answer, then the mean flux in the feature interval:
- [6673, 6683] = -0.8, 19.5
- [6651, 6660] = 1.9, 15.7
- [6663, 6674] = 0.7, 17.6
